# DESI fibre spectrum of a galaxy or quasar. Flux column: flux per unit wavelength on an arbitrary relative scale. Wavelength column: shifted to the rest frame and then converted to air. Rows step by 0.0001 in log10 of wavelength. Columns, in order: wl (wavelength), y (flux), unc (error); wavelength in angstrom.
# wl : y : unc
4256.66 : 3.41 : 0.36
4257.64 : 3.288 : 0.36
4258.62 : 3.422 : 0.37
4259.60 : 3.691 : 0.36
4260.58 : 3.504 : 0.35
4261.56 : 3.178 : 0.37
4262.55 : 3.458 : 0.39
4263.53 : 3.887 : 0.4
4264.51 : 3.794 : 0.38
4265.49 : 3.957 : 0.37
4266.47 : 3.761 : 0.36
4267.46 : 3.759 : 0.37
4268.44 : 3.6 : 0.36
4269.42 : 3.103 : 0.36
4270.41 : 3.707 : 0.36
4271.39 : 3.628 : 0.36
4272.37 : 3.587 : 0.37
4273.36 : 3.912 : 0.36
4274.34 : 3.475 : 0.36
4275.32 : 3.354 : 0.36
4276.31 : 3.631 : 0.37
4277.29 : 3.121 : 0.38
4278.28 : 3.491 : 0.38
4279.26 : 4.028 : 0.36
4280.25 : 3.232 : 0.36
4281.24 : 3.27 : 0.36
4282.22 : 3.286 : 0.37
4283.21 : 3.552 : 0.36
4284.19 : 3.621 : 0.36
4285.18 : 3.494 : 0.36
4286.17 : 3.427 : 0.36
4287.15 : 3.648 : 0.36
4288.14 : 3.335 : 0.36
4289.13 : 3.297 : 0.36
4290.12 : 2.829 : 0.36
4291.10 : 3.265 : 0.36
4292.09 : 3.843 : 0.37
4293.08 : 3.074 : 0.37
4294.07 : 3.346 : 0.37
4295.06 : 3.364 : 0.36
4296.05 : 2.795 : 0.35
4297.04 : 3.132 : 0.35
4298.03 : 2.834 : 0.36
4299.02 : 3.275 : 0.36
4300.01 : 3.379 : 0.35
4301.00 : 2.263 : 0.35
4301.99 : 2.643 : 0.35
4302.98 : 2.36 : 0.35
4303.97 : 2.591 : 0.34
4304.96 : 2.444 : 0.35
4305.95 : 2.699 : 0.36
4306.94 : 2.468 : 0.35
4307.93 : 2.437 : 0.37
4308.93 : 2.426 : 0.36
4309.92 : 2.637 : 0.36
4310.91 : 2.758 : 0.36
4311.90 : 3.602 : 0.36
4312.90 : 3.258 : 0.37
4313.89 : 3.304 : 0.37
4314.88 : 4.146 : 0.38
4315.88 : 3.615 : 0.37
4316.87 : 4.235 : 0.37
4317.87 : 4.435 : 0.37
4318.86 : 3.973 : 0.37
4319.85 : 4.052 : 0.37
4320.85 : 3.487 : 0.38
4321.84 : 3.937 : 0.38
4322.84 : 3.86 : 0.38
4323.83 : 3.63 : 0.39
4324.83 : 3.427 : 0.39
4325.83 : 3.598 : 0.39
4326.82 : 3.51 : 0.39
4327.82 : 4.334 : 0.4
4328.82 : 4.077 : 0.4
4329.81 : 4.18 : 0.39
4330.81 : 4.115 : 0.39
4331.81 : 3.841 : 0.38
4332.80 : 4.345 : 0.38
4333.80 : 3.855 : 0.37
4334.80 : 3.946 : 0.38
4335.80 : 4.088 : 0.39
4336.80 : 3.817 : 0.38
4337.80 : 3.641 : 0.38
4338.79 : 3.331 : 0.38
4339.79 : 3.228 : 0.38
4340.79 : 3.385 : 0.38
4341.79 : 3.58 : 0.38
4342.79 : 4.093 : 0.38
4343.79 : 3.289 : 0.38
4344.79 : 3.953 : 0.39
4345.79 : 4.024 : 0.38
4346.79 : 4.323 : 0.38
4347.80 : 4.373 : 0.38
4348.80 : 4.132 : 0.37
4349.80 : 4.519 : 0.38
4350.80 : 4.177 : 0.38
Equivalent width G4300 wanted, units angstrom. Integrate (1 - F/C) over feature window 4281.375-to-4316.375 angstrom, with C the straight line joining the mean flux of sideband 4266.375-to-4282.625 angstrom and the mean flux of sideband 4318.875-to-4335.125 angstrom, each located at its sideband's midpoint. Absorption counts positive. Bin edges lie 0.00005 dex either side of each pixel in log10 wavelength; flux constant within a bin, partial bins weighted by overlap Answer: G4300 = 5.6 angstrom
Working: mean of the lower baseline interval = 3.52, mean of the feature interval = 3.1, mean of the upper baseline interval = 3.89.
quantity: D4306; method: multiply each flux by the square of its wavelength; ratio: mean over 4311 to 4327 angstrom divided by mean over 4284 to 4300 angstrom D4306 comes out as 1.2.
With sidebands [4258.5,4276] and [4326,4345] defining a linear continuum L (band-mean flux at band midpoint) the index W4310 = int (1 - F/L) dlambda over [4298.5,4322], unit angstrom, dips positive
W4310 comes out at 3.6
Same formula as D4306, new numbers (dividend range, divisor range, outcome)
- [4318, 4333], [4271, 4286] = 1.14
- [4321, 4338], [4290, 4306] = 1.33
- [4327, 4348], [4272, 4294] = 1.16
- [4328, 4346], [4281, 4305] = 1.24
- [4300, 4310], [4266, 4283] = 0.73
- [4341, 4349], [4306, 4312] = 1.50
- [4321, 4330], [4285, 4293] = 1.15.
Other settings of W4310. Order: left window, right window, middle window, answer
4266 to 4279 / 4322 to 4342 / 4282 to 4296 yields 1.0 angstrom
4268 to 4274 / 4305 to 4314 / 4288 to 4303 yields 0.1 angstrom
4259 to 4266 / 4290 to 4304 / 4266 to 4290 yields -1.0 angstrom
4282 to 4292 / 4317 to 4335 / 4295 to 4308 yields 3.0 angstrom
